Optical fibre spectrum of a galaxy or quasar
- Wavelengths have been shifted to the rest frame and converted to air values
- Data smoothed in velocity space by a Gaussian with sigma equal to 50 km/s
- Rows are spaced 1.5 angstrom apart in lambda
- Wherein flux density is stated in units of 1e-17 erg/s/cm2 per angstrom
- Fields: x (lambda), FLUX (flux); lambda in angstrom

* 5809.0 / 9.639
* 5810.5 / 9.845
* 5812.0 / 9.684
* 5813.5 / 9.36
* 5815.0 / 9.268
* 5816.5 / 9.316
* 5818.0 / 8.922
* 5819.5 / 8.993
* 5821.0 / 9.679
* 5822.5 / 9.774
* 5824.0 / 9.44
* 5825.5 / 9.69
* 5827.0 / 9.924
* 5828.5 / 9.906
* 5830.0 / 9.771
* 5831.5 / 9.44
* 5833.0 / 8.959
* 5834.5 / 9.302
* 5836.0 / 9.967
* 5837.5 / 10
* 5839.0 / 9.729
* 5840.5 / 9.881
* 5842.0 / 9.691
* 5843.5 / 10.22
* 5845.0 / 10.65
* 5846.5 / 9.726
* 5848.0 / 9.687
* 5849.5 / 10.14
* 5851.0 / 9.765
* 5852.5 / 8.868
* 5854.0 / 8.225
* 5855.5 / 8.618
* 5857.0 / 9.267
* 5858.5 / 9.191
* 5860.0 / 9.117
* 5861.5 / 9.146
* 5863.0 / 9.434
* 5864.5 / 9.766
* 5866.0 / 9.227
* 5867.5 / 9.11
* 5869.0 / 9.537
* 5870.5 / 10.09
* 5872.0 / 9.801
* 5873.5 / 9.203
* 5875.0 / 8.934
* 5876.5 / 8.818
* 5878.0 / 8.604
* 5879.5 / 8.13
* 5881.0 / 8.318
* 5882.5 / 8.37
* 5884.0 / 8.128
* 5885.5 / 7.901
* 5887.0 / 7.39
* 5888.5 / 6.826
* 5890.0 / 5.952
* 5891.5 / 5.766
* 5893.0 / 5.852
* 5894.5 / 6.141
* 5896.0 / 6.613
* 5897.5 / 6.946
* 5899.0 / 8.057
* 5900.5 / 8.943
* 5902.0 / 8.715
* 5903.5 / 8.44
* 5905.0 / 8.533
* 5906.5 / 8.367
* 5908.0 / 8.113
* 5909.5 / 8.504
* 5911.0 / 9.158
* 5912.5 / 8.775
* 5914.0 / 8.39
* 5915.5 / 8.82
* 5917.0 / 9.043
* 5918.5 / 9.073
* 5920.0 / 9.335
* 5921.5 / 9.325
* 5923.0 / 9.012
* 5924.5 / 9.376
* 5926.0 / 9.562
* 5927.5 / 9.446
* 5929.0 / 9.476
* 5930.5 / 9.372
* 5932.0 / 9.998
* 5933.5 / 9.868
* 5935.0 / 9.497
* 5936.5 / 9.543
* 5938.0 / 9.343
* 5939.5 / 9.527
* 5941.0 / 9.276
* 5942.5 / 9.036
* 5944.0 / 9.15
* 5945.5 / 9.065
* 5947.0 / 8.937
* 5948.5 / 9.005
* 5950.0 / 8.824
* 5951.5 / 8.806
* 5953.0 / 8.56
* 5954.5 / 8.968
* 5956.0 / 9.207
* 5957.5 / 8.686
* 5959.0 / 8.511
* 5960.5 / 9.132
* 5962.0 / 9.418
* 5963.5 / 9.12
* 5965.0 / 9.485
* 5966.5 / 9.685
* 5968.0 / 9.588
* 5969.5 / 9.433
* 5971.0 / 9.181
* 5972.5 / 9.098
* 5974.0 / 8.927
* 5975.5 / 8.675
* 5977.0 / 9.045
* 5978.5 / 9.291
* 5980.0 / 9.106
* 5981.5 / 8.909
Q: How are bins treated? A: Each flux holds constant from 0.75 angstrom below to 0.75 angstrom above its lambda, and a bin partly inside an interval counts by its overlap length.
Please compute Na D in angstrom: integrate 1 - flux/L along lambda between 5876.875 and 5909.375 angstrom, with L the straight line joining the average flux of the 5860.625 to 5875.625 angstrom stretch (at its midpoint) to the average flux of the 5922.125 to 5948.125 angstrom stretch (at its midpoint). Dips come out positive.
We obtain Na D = 6.05 angstrom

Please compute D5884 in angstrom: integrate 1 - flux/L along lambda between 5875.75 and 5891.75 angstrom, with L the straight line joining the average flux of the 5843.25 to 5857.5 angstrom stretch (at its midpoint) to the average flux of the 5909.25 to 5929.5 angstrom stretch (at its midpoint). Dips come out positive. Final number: 2.7 angstrom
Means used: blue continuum 9.5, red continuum 9.1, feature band 7.71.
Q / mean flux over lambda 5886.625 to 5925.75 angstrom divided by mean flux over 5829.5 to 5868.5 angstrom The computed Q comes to 0.85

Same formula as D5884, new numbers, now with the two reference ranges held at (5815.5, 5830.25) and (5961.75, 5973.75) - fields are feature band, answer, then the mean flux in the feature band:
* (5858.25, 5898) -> 5.2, 8.23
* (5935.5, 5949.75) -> 0.3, 9.2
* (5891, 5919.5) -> 4.2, 8.04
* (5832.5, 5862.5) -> 0.0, 9.51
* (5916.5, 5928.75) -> 0.2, 9.28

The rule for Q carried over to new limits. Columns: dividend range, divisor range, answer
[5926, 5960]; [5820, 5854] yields 0.95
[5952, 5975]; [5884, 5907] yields 1.24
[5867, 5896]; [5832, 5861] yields 0.84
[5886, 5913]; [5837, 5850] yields 0.76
